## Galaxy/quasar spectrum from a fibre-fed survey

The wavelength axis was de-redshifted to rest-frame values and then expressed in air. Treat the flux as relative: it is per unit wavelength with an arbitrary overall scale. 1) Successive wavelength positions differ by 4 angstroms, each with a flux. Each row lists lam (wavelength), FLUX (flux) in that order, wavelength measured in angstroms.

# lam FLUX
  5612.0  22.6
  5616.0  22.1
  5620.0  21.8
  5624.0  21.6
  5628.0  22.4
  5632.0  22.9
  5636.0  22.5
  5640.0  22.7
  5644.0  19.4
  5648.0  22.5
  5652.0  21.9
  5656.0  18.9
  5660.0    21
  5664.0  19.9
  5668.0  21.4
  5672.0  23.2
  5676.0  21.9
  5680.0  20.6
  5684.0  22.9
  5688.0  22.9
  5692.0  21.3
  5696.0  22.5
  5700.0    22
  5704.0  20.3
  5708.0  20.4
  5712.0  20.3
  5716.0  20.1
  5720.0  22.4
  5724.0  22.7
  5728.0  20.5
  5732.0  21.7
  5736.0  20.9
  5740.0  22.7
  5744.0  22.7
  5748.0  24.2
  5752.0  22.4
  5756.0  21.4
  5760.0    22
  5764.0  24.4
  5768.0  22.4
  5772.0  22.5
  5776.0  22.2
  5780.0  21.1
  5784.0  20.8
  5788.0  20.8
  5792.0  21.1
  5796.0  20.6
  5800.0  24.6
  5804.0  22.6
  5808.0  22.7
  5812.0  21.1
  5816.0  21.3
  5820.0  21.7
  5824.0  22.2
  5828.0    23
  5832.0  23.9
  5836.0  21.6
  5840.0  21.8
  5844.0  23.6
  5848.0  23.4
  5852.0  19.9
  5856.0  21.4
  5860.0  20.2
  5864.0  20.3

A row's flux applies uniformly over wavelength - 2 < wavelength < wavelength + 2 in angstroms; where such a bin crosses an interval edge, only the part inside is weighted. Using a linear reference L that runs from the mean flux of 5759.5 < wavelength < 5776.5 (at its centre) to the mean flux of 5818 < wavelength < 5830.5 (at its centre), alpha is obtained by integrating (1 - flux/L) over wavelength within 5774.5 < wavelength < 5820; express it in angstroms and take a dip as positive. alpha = 1.74 angstroms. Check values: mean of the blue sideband 22.8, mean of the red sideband 22.4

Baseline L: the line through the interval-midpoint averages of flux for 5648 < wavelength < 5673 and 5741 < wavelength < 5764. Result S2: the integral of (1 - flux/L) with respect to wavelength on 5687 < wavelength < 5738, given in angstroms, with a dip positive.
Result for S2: 1.5 angstroms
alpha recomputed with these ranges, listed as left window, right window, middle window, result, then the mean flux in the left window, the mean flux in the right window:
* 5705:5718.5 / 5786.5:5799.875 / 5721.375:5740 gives -0.9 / 20.3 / 21.4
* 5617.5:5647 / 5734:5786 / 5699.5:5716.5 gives 1.2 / 21.9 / 22.3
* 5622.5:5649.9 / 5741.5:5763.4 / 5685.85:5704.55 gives 0.3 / 22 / 22.7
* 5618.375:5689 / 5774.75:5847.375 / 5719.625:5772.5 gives -1.1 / 21.7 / 22.1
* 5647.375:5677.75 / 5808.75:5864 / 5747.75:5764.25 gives -0.7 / 21.3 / 21.9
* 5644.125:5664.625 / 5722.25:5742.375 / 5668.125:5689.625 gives -1.2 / 20.8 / 21.7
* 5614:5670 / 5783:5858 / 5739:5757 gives -0.8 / 21.5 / 22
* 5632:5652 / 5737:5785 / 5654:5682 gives 1.3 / 21.9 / 22.4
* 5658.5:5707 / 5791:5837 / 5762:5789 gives 0.0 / 21.6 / 22.2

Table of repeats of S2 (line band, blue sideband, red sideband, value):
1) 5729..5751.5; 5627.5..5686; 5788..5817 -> -0.6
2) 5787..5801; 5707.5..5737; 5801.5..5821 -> 0.1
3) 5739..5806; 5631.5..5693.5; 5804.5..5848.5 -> -0.5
